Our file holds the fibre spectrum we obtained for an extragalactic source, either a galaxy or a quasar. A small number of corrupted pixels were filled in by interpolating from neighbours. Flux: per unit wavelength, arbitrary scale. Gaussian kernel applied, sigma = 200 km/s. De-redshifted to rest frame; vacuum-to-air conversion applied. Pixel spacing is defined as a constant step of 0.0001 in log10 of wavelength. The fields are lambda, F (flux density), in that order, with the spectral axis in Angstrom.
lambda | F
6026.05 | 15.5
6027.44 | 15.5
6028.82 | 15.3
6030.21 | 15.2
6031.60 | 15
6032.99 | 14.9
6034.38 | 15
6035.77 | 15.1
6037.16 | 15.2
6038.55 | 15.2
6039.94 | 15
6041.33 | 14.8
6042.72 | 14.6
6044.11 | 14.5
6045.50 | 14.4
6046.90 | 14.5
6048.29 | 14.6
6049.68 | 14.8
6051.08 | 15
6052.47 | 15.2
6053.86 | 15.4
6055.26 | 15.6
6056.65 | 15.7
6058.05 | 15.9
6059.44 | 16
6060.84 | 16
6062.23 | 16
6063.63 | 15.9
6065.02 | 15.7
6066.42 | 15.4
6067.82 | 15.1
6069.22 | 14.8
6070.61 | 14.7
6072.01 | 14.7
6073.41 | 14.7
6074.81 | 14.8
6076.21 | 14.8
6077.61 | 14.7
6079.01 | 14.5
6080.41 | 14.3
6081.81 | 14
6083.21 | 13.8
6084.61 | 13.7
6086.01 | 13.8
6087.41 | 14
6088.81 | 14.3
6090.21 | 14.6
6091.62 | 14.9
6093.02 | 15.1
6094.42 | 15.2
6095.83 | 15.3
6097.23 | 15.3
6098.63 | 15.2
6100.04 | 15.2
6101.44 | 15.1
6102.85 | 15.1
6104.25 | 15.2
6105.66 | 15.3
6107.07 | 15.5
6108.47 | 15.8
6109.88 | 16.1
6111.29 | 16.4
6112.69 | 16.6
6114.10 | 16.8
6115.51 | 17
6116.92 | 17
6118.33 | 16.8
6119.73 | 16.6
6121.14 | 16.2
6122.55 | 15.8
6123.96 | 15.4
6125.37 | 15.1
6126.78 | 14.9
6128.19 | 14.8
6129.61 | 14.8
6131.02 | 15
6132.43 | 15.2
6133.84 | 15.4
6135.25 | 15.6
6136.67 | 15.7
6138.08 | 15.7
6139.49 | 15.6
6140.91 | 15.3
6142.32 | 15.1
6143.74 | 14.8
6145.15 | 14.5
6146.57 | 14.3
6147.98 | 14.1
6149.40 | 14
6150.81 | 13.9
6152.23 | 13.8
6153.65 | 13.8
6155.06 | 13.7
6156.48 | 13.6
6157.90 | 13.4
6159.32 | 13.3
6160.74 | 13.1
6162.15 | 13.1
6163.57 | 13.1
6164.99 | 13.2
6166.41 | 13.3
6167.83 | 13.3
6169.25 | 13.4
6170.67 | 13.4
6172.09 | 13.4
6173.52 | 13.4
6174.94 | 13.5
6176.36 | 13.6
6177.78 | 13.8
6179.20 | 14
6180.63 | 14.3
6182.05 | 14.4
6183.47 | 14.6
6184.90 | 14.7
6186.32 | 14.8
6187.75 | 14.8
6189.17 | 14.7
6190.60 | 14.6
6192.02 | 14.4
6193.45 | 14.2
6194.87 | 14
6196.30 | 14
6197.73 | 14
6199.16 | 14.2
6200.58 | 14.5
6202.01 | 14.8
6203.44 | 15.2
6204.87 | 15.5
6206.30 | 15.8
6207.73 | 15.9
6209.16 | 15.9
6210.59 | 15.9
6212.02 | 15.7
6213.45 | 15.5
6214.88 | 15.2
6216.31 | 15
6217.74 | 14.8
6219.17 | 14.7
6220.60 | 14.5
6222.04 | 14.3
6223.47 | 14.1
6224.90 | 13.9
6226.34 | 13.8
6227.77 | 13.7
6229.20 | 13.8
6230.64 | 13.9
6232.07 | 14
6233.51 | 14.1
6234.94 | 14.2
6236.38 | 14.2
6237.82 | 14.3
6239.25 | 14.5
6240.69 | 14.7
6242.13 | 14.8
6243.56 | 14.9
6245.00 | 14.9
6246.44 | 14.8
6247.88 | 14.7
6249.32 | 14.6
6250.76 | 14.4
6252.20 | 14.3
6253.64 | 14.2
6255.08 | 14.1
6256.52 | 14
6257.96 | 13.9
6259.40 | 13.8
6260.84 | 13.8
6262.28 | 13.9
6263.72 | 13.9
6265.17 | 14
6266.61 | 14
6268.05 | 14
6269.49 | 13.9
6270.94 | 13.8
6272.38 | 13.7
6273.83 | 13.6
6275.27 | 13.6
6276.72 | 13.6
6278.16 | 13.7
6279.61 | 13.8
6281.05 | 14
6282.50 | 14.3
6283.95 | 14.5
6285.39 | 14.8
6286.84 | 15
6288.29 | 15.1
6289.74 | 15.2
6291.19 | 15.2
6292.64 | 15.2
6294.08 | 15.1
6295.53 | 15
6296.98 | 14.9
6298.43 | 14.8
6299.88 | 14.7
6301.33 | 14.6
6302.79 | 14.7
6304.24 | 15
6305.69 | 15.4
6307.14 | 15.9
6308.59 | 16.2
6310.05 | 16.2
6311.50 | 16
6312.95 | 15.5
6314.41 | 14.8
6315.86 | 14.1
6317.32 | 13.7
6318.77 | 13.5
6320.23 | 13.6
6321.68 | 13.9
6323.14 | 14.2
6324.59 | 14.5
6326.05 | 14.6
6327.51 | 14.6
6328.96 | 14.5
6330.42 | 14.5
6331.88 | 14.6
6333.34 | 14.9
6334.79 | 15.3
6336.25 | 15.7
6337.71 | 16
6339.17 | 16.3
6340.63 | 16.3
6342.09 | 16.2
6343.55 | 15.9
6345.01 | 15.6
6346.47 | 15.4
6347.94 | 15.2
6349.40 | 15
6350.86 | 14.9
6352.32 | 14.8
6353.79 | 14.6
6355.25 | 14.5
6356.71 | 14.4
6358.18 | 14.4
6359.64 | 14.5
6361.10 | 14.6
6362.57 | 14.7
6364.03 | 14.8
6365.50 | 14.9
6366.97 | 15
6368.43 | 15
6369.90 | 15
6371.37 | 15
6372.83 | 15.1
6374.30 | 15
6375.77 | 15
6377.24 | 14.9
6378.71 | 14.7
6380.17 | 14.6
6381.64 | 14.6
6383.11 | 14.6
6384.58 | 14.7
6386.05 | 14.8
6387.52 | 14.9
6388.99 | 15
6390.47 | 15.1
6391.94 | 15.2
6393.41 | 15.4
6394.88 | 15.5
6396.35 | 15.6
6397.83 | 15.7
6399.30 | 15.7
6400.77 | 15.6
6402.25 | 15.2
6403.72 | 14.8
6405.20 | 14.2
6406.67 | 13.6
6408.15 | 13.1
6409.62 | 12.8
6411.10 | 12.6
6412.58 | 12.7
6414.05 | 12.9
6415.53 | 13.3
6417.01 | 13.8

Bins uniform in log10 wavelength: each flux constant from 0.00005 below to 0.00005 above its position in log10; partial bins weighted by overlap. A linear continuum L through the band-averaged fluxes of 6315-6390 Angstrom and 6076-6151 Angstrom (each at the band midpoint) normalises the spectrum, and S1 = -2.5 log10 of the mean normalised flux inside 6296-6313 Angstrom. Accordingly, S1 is -0.03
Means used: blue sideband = 15.2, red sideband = 14.8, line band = 15.3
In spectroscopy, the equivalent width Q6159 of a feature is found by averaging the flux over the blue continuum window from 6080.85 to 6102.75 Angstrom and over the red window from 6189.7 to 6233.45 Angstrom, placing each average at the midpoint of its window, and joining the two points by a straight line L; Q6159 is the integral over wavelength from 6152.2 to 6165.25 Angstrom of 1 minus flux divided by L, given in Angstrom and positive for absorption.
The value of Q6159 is 1.1 Angstrom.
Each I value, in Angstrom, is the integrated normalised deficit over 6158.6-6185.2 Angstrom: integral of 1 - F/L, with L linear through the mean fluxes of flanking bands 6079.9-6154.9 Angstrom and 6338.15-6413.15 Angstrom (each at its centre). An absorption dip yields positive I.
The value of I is 2.6 Angstrom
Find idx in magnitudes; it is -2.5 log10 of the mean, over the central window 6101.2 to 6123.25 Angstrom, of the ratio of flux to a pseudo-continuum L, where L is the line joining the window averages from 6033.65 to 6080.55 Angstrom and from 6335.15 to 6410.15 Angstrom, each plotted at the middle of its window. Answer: -0.07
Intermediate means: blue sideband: 15.1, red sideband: 15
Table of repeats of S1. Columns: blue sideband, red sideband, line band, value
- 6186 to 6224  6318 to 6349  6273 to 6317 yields 0.01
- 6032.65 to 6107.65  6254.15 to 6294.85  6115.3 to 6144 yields -0.06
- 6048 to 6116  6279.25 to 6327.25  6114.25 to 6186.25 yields 0.04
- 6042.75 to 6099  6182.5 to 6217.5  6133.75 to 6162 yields 0.04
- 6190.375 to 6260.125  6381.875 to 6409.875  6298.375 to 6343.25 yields -0.02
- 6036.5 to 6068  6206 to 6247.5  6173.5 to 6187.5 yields 0.05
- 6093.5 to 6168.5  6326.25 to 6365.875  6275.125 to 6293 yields 0.04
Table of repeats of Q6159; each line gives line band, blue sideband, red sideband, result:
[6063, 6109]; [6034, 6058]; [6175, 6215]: 0.2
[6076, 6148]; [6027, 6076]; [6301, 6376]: -0.6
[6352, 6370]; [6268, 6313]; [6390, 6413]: -0.1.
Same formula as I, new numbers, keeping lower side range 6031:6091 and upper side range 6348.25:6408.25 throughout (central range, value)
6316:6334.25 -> 0.7 Angstrom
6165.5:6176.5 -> 1.1 Angstrom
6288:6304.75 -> -0.1 Angstrom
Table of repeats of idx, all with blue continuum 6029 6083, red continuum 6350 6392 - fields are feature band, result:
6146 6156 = 0.08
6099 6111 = -0.03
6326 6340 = -0.02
